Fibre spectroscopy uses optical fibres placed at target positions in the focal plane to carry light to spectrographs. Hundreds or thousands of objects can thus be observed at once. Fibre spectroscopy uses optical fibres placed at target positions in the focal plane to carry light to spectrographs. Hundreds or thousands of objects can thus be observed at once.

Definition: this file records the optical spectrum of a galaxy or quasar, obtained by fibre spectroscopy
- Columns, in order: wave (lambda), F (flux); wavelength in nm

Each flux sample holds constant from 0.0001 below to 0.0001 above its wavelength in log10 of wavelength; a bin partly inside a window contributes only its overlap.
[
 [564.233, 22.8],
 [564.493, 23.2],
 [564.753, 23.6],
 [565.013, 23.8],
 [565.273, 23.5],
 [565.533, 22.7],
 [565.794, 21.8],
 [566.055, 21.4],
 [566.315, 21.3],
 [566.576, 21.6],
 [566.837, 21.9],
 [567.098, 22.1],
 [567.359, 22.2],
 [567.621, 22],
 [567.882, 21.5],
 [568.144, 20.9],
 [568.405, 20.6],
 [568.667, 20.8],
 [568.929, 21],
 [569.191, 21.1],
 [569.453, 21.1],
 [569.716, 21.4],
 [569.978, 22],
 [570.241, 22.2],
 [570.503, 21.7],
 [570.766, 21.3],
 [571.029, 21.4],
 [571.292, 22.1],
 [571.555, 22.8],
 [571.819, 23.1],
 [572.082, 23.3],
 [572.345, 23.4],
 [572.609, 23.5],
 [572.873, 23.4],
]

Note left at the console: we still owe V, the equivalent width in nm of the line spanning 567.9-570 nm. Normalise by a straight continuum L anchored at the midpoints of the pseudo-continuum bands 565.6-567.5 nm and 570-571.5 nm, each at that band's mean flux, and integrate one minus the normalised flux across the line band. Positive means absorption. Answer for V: 0.07 nm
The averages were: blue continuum 21.8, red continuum 21.8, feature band 21.1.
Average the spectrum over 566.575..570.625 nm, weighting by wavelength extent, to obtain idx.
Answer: 21.5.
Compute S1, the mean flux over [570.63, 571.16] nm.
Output 21.3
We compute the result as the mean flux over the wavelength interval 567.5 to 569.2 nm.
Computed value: 21.1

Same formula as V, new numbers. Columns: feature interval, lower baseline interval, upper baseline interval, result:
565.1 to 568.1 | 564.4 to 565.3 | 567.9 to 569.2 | 0.04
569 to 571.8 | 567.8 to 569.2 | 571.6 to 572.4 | 0.05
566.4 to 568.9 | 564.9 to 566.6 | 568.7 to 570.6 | 0.05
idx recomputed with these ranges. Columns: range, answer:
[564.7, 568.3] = 22.1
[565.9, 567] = 21.6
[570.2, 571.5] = 21.8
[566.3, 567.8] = 21.9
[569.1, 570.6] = 21.6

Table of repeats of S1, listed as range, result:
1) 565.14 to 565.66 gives 23.1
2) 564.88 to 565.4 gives 23.7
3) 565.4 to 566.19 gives 22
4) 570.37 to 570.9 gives 21.5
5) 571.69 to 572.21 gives 23.2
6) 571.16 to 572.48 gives 22.9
